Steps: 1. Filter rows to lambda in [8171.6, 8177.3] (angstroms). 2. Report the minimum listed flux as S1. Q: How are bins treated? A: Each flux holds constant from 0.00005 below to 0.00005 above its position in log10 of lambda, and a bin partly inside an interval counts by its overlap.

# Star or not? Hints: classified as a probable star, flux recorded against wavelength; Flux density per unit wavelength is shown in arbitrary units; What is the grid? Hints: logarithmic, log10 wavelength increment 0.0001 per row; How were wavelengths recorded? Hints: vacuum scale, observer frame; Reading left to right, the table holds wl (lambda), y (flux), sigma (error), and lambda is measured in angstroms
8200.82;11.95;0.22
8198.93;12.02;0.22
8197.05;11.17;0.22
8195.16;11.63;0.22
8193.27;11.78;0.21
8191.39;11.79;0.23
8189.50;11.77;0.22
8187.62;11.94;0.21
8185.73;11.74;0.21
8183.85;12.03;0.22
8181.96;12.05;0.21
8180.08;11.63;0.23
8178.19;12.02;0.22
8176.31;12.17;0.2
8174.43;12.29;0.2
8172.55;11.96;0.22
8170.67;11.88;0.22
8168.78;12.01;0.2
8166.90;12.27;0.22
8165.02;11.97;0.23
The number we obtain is 11.96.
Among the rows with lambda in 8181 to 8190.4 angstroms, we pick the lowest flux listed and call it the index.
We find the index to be 11.74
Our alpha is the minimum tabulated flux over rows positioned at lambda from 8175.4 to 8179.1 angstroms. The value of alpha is 12.02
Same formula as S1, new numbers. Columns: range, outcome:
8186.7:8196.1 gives 11.63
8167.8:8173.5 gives 11.88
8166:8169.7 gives 12.01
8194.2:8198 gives 11.17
